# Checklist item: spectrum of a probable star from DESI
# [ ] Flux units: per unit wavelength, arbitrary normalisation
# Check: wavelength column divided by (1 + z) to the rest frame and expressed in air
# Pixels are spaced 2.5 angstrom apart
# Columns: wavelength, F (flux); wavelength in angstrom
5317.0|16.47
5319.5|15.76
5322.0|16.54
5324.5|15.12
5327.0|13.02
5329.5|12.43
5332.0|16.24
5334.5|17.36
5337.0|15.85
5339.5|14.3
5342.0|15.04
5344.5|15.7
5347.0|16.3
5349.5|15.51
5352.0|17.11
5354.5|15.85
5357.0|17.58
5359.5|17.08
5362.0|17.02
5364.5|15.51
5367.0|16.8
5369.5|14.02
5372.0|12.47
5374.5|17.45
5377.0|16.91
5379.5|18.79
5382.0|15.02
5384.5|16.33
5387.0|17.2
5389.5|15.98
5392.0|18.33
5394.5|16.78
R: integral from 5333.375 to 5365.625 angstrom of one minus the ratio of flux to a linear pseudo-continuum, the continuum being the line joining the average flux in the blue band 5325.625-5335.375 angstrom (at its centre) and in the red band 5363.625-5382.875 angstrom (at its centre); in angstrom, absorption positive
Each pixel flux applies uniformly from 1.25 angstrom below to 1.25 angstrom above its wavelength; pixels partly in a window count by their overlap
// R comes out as -2.0 angstrom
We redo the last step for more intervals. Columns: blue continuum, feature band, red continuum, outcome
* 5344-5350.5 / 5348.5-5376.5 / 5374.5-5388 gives 0.4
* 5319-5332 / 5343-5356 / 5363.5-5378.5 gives -0.8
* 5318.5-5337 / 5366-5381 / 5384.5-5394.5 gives 0.5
